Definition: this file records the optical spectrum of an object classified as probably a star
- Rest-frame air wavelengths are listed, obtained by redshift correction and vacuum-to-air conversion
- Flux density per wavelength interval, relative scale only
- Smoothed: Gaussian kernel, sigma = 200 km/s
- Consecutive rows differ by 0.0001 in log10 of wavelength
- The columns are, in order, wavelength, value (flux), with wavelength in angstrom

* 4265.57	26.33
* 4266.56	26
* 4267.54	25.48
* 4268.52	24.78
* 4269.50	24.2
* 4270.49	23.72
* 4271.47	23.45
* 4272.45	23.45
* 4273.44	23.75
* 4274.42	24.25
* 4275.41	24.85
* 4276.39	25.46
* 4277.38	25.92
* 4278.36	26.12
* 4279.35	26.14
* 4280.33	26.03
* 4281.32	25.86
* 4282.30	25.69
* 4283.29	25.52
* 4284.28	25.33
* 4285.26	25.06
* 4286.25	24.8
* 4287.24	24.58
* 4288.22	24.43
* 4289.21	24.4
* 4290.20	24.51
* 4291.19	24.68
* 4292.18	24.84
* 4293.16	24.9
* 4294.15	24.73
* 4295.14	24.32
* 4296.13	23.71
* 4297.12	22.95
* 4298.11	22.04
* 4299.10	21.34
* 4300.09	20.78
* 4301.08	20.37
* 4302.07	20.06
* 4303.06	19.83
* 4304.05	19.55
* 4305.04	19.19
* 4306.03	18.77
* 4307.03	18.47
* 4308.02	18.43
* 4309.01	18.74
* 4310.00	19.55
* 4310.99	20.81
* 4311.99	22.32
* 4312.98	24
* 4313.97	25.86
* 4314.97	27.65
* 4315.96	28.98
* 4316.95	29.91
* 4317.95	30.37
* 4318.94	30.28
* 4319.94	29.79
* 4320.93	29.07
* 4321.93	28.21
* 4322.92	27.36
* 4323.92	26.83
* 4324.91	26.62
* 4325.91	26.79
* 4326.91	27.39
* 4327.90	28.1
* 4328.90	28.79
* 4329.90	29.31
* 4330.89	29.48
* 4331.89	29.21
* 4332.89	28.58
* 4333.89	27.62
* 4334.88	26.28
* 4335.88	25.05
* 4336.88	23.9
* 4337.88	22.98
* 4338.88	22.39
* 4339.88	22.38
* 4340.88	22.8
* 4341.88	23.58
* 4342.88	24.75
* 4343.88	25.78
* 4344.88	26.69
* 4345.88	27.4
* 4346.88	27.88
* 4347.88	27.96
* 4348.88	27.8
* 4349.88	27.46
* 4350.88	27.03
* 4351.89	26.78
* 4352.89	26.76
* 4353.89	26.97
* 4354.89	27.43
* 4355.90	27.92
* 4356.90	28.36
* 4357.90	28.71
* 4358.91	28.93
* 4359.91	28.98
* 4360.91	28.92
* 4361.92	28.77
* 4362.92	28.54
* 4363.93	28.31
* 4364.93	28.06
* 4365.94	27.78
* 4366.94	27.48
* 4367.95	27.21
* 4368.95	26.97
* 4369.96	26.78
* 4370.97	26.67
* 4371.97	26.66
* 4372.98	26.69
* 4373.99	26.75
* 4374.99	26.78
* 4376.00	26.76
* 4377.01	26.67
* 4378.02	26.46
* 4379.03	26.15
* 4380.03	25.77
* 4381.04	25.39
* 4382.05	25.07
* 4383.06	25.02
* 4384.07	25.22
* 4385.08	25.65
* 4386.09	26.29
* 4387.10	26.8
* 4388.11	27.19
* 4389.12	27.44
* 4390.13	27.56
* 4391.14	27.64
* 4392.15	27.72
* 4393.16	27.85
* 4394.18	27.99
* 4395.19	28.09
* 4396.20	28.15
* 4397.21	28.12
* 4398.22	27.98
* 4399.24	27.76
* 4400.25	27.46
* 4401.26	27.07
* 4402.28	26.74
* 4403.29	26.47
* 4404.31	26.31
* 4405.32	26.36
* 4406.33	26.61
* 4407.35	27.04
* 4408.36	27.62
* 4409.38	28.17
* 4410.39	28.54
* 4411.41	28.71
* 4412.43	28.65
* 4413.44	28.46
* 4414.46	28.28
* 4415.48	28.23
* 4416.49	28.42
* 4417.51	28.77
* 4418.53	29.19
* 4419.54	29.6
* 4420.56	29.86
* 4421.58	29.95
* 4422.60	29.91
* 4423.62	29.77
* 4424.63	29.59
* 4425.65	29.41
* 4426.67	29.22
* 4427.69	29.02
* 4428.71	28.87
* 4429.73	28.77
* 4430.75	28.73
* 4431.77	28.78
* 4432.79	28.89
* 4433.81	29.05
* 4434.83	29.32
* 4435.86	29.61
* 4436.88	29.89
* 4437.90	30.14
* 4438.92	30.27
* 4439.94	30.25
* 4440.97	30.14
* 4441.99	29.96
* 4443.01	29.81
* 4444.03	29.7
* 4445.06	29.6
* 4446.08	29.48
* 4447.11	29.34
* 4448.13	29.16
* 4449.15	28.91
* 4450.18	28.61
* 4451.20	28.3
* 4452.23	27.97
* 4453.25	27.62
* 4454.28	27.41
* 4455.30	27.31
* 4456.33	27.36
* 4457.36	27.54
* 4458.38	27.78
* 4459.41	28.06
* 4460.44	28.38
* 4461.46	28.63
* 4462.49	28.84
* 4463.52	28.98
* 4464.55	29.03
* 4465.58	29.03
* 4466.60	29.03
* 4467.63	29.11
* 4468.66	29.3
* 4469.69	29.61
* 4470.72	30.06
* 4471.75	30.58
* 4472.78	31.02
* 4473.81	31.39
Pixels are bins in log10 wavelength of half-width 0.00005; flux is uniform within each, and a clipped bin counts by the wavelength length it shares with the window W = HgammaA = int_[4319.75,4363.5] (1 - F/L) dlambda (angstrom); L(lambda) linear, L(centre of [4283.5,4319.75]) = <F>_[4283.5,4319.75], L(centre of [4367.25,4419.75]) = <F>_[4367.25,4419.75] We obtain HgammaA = -3.5 angstrom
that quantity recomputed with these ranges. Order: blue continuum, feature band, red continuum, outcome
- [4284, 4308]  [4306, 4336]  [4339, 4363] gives -2.0 angstrom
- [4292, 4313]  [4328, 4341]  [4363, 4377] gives -1.2 angstrom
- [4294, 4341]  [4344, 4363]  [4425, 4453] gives -1.3 angstrom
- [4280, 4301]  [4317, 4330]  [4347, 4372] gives -1.3 angstrom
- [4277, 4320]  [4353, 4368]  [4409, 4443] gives -1.0 angstrom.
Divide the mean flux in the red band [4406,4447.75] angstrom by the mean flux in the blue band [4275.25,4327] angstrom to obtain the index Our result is 1.19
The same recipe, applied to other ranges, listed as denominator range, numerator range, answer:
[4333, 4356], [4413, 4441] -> 1.13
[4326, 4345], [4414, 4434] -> 1.12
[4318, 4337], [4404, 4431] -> 1.02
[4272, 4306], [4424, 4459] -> 1.22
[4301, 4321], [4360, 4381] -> 1.16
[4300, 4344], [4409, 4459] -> 1.17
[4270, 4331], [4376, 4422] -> 1.11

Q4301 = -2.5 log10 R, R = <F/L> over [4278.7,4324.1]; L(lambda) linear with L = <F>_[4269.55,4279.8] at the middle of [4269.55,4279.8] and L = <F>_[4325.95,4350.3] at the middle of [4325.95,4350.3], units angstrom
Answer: 0.055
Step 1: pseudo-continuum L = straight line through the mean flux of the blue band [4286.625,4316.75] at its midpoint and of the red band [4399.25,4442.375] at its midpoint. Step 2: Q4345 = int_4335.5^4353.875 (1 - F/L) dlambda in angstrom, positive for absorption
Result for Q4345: -0.6 angstrom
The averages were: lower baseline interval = 22.6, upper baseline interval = 28.7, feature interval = 25.6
